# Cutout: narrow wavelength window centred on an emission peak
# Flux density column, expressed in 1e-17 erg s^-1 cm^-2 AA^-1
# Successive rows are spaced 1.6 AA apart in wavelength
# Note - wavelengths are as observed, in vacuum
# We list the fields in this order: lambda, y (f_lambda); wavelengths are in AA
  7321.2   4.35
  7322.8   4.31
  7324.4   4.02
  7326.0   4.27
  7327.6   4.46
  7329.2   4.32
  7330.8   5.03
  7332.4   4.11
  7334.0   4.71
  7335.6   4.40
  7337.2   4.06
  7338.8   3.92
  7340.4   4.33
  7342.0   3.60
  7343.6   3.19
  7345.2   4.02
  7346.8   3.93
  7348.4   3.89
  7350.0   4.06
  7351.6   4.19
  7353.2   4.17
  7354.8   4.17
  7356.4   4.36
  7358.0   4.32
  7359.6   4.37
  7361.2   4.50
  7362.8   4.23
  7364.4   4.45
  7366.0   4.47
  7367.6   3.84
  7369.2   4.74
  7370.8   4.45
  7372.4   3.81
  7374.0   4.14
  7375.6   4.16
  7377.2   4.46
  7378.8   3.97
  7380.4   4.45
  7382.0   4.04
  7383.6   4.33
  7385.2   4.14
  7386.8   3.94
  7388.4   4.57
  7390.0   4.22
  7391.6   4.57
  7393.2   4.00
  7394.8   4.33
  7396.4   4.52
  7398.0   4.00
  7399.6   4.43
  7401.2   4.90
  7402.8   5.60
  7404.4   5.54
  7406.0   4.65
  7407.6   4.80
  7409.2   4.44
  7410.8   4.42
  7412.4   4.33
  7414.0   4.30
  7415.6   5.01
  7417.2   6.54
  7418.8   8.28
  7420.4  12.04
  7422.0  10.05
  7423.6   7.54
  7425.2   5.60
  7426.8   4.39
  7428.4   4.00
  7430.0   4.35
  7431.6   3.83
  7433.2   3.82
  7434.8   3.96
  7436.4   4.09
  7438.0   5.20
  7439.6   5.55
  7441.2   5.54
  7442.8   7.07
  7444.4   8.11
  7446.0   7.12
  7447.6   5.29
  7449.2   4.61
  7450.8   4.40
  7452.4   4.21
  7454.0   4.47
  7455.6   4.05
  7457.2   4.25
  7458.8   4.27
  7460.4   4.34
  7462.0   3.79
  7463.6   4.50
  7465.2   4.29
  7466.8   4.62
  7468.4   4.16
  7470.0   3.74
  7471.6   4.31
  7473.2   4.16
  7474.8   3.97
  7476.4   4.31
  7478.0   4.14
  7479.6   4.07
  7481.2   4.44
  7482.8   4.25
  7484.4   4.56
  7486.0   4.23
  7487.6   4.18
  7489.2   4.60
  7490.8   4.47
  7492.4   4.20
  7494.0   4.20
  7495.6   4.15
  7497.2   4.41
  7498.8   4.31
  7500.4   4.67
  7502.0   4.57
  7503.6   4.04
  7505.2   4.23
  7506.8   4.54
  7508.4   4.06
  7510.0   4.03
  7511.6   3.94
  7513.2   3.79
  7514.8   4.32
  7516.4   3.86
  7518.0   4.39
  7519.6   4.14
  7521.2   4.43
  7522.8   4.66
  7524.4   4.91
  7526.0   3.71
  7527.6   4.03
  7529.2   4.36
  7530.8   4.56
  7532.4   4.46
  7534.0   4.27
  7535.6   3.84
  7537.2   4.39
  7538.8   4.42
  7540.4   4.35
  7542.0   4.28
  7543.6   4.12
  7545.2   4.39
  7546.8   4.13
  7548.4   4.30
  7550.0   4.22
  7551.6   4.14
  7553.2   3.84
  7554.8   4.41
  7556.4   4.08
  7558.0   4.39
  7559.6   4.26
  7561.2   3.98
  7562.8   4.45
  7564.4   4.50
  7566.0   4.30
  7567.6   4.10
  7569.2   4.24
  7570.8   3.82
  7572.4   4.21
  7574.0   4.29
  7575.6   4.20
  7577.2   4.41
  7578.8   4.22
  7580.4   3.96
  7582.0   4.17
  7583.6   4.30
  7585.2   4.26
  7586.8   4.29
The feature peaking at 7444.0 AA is [N II]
